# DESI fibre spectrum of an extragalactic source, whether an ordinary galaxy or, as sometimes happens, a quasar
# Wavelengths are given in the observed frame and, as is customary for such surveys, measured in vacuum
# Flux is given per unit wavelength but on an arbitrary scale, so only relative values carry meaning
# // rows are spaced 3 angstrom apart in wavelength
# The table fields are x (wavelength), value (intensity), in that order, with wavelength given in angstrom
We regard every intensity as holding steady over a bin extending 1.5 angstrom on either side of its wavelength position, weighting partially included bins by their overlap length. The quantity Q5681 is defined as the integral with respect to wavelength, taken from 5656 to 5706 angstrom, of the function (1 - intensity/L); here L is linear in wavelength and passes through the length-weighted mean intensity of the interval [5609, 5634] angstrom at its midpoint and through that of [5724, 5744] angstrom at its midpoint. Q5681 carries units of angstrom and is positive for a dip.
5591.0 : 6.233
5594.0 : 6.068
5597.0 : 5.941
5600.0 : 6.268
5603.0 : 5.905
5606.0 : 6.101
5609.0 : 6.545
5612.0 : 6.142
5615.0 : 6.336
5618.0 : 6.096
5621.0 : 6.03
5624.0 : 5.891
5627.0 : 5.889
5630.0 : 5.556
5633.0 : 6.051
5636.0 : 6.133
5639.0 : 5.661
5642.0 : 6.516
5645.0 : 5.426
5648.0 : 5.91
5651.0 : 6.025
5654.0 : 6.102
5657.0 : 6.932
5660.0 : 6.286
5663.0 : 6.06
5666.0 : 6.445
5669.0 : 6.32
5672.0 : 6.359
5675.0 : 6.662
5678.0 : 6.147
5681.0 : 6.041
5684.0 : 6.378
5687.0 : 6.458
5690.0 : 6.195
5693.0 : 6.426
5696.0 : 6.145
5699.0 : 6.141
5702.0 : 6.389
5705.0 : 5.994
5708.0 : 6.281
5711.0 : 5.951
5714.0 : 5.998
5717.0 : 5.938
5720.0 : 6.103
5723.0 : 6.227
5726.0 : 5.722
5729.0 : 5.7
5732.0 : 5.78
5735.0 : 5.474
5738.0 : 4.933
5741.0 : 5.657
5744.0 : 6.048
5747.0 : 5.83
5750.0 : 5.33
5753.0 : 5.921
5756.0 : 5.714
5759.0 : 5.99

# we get -4.4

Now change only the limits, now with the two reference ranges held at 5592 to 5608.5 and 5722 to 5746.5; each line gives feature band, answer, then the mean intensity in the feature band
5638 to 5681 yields -2.1 angstrom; 6.2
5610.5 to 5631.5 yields 0.1 angstrom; 5.99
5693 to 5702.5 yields -0.7 angstrom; 6.24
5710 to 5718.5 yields -0.3 angstrom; 5.96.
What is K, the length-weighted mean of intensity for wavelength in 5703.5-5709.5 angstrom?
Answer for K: 6.14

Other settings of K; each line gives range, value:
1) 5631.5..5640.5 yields 5.95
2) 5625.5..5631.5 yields 5.72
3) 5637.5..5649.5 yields 5.88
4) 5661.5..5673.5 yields 6.3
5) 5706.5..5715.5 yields 6.08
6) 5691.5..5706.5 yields 6.22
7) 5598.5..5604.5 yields 6.09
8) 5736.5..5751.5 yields 5.56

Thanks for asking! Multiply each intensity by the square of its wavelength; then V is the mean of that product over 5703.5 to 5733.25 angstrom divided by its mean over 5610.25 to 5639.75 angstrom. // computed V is 1.0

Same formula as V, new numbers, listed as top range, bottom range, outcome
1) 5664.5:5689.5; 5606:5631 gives 1.07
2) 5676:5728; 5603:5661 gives 1.04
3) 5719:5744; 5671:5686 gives 0.92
